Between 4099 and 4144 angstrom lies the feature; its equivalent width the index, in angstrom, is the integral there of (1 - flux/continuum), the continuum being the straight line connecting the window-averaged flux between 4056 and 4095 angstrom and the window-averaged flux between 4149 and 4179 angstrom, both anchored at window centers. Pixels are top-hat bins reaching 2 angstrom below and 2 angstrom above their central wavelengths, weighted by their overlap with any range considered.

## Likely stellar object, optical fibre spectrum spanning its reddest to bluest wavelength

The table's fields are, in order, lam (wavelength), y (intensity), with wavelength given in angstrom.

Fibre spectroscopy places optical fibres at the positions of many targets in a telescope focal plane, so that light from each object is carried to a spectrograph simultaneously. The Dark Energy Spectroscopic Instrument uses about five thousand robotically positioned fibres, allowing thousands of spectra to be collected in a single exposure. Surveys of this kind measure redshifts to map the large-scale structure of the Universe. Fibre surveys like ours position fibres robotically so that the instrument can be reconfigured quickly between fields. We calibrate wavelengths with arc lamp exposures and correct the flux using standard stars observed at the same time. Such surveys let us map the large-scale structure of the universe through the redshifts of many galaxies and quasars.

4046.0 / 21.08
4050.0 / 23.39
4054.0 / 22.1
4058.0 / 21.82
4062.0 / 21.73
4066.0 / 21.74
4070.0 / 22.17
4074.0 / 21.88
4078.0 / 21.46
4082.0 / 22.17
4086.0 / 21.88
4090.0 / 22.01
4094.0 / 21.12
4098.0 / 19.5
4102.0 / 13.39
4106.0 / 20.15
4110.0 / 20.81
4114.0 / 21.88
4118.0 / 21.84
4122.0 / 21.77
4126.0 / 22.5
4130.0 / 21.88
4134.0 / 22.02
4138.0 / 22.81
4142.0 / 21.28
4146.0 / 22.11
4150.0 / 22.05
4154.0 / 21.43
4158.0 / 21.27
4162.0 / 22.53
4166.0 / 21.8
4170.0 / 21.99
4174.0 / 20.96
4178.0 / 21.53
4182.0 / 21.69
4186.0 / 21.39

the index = 1.7 angstrom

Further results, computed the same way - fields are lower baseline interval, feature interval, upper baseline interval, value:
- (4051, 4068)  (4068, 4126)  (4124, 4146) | 2.90 angstrom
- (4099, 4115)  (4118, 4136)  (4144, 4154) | -1.48 angstrom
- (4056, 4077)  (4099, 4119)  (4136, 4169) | 2.18 angstrom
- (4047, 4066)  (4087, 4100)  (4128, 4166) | 0.65 angstrom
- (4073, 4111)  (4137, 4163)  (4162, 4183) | -0.67 angstrom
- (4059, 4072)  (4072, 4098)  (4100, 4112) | -1.99 angstrom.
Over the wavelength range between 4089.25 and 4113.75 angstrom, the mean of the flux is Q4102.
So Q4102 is 19.5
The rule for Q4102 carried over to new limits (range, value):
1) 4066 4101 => 21.3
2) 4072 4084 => 21.8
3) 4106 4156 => 21.8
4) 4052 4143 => 21.3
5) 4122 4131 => 22.1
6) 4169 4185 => 21.5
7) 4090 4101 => 20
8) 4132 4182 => 21.8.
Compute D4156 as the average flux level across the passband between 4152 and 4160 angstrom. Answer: 21.4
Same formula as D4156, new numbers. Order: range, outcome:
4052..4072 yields 21.9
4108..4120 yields 21.5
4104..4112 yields 20.5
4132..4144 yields 22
